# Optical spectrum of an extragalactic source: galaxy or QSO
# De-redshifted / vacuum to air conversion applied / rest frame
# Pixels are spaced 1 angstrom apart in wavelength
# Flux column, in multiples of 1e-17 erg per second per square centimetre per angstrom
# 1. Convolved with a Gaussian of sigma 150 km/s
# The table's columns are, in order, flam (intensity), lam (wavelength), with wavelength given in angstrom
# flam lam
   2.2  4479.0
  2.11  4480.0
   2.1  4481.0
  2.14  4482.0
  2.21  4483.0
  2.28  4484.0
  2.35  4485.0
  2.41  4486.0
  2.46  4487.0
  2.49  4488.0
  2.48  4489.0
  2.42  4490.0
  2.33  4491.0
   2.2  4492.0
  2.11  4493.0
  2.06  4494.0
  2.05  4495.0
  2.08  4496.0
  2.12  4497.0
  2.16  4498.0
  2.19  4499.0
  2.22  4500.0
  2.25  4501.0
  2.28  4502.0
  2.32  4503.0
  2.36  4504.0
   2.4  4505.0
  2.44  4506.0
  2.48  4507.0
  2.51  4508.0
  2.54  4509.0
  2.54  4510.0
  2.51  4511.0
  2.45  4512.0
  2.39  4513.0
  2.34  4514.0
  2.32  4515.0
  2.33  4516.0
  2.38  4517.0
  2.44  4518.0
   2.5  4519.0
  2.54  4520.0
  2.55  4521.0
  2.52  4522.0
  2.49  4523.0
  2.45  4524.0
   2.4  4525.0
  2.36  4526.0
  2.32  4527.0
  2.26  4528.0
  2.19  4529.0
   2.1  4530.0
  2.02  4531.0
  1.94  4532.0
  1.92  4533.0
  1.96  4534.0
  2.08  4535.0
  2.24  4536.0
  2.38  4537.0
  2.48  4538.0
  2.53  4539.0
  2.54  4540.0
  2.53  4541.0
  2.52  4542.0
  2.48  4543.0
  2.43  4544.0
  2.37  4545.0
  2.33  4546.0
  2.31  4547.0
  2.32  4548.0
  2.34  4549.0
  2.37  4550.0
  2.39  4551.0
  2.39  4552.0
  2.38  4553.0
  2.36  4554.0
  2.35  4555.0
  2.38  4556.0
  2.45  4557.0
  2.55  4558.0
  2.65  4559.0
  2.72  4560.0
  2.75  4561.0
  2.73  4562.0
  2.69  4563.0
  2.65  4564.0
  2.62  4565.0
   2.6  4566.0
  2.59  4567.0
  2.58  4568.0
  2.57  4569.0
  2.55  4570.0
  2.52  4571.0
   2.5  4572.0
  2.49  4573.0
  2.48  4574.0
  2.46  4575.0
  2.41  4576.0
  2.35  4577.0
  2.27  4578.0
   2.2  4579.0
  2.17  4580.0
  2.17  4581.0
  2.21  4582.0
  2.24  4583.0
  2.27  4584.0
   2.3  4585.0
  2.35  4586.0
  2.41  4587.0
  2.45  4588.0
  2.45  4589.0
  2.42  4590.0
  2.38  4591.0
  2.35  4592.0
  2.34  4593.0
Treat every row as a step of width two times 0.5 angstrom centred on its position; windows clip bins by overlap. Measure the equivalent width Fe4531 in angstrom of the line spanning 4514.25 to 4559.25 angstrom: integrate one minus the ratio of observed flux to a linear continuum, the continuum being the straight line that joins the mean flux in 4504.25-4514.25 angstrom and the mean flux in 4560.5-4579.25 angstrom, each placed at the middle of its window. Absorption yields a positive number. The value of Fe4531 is 2.4 angstrom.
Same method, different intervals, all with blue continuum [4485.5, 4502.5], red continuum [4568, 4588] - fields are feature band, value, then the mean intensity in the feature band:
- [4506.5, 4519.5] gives -0.92 angstrom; 2.44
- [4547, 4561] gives -0.62 angstrom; 2.44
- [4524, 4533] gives 0.41 angstrom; 2.2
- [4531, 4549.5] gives 0.08 angstrom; 2.31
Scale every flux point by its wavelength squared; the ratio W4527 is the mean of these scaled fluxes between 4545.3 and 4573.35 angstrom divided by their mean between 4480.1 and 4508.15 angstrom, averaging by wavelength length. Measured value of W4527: 1.13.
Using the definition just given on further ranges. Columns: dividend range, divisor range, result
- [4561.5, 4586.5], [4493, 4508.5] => 1.12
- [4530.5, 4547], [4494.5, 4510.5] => 1.01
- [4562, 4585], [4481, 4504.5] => 1.12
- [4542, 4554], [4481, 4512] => 1.05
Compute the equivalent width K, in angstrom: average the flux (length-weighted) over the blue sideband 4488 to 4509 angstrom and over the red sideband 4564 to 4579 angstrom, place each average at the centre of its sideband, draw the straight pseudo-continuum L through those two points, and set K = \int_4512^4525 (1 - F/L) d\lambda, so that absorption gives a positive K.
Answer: -0.5 angstrom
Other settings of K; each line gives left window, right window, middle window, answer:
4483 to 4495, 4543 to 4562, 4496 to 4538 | 0.8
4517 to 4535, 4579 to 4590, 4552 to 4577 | -2.6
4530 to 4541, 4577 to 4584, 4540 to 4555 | -1.2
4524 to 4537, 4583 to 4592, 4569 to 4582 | -0.3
